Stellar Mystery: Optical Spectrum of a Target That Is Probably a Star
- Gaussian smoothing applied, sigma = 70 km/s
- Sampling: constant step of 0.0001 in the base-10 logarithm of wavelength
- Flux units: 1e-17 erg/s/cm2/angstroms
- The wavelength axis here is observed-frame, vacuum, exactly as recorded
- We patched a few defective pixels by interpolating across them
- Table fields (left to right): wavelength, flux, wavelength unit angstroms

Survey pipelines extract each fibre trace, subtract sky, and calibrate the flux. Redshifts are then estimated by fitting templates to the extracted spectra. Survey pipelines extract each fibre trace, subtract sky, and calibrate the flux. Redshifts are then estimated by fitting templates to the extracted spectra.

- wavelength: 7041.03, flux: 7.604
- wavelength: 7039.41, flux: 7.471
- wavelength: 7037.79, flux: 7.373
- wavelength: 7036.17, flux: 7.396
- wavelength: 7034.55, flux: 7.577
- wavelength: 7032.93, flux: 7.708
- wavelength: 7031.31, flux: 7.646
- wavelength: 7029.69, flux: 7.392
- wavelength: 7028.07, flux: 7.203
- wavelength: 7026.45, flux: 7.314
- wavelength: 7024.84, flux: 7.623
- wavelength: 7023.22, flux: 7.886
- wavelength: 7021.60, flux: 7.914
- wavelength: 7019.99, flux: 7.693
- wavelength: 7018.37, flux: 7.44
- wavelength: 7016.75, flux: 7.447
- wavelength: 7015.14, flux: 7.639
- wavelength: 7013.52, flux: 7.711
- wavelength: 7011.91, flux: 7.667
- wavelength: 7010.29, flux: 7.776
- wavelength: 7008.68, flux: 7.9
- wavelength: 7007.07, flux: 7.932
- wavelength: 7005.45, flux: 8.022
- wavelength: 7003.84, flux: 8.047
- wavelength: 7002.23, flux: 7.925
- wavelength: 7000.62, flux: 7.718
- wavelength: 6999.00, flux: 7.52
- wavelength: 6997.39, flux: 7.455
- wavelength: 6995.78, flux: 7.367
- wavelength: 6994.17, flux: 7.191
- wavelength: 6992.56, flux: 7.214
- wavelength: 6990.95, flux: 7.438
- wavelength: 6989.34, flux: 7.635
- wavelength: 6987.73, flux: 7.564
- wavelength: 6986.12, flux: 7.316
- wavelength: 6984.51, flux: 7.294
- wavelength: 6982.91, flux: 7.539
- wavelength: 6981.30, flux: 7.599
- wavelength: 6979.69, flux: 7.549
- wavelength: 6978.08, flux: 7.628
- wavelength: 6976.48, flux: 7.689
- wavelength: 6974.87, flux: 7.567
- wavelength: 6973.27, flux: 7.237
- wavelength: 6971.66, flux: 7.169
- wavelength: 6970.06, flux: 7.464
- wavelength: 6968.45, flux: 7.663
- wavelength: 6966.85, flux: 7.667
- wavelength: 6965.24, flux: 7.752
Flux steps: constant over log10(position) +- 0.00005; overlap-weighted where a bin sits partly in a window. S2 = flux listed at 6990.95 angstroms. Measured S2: 7.438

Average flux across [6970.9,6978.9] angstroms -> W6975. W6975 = 7.46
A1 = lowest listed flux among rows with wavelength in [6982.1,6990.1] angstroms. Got 7.294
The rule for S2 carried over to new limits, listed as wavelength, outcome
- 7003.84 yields 8.047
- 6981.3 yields 7.599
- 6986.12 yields 7.316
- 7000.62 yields 7.718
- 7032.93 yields 7.708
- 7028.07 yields 7.203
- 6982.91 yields 7.539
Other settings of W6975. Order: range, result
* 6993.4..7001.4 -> 7.45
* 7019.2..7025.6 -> 7.78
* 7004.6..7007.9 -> 7.98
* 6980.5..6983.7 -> 7.56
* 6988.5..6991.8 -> 7.53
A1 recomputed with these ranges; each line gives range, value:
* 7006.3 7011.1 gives 7.776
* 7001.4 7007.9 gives 7.925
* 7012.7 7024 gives 7.44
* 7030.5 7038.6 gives 7.373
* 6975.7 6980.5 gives 7.549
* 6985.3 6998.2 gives 7.191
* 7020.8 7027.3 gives 7.314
